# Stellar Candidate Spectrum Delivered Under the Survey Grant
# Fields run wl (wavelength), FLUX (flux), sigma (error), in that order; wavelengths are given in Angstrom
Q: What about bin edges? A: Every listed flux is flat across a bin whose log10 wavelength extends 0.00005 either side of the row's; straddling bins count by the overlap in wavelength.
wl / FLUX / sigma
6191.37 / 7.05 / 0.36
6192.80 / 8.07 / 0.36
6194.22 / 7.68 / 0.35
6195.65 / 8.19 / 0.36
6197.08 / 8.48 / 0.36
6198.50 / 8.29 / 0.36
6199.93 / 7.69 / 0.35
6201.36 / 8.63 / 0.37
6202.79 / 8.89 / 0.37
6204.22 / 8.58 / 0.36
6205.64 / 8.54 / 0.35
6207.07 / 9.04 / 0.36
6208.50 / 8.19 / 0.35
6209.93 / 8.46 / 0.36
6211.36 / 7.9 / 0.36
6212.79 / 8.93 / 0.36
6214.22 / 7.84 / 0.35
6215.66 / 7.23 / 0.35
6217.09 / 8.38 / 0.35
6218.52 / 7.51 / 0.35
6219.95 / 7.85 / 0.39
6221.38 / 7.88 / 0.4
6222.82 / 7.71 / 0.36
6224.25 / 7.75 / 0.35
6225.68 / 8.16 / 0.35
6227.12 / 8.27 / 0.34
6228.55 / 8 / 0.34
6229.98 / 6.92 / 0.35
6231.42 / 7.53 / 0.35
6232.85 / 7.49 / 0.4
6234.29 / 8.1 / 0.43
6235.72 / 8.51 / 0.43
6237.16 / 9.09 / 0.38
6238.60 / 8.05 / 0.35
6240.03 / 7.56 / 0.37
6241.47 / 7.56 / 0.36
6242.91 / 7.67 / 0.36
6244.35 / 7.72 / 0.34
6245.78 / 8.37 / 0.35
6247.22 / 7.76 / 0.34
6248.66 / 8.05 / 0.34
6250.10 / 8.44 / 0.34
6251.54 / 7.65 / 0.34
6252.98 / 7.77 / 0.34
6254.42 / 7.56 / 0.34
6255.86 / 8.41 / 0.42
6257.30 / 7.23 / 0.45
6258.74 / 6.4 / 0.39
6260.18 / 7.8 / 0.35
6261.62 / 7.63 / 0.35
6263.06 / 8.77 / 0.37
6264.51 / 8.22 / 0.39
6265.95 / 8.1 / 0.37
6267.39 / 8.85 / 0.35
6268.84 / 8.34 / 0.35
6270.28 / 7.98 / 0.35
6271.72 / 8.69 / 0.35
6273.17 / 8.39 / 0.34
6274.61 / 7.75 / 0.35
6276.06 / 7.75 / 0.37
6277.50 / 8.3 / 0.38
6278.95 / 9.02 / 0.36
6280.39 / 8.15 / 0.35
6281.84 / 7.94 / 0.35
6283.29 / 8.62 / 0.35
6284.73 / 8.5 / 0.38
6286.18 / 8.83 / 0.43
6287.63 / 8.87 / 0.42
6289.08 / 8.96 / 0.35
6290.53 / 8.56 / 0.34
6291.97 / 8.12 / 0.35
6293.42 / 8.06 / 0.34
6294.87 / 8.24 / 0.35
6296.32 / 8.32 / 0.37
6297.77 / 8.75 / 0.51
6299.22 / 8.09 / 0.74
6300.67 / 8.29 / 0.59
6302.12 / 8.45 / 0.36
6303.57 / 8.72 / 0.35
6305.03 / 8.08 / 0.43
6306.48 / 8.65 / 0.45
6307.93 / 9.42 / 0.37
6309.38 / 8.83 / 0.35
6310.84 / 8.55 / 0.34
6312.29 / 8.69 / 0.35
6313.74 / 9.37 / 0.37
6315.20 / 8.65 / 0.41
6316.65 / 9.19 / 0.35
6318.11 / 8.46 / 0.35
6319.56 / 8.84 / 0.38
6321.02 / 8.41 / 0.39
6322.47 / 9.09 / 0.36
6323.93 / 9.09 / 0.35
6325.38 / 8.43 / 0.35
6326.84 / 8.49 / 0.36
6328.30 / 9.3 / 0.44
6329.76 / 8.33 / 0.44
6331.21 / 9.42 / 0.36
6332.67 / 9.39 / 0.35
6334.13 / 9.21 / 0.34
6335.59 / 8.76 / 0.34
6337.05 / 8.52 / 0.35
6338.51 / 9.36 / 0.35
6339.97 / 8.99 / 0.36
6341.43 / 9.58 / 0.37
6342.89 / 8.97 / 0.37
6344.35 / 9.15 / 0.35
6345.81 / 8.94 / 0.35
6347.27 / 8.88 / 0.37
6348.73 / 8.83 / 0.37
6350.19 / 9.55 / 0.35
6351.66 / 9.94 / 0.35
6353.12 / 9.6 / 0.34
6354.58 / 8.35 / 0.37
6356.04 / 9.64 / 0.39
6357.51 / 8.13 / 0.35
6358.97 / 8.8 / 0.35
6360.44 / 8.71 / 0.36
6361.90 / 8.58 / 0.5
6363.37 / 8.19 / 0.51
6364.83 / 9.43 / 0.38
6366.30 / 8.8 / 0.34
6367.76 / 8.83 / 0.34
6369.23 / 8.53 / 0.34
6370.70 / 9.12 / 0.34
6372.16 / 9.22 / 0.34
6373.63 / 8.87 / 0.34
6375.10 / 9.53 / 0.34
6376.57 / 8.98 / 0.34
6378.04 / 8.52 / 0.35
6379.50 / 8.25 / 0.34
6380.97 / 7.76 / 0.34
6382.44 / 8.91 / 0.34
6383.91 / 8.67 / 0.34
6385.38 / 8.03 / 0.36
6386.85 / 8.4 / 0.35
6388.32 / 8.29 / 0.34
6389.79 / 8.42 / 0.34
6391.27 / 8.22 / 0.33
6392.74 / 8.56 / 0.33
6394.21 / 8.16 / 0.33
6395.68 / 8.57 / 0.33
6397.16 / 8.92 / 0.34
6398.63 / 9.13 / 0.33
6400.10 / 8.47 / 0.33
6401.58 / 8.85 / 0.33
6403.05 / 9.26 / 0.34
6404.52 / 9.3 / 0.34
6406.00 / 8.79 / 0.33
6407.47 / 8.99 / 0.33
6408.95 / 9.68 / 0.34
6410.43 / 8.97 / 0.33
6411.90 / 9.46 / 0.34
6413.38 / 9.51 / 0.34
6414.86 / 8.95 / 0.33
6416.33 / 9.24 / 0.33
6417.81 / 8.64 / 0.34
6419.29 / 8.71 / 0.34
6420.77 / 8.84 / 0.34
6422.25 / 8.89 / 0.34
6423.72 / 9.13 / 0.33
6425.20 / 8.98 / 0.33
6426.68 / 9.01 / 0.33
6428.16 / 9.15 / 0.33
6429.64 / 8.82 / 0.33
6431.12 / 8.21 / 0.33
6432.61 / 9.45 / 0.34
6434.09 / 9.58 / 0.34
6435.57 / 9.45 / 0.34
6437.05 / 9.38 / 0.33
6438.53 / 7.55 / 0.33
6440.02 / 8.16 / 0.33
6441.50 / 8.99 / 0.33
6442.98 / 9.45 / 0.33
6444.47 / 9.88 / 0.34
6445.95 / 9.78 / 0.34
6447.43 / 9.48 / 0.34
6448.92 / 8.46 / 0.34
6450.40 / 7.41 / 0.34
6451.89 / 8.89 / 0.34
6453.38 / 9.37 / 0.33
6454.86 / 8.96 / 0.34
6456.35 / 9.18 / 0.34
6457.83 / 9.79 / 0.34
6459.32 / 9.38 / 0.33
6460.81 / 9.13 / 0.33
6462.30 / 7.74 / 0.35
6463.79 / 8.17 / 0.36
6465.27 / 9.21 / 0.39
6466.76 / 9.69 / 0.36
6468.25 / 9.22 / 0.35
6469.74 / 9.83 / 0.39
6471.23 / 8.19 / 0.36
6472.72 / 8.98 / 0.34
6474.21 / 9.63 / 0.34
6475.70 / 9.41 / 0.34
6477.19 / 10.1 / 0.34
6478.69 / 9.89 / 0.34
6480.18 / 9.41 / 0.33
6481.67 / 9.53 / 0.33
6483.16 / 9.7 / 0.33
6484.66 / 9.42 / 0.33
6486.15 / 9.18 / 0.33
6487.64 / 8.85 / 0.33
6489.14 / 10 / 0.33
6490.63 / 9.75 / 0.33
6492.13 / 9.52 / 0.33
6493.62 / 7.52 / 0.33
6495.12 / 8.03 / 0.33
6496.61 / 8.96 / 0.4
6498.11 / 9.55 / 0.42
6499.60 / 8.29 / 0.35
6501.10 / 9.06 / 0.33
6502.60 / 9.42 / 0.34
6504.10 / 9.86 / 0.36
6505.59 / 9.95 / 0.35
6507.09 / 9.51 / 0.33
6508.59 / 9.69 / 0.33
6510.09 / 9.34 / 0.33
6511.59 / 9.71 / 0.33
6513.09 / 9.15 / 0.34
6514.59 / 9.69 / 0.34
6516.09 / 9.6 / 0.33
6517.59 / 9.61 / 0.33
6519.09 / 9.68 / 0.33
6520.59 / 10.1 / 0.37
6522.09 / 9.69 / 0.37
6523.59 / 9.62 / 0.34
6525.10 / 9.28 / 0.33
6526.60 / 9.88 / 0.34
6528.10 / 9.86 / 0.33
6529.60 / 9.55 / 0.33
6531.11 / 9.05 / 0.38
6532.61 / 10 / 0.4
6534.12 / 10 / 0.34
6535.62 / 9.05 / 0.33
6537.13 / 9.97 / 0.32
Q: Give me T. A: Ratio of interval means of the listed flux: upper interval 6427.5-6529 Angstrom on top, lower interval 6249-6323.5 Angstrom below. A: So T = 1.1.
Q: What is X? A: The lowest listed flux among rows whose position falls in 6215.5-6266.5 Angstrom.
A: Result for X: 6.4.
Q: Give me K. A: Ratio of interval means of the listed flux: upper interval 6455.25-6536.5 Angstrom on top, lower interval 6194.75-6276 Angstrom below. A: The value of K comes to 1.2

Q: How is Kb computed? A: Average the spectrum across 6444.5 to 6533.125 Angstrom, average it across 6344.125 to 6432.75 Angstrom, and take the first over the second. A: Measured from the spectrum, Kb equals 1.1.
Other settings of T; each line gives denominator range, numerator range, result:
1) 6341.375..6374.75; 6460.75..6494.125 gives 1.03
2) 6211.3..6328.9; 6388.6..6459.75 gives 1.09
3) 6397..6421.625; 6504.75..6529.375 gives 1.07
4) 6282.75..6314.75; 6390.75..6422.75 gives 1.04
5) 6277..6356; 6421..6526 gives 1.05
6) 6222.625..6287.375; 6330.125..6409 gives 1.10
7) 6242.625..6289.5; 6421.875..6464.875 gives 1.10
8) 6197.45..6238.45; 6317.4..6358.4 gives 1.11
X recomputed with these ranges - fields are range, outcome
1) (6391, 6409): 8.16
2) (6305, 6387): 7.76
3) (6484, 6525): 7.52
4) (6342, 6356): 8.35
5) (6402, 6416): 8.79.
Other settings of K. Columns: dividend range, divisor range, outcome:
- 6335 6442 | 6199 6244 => 1.10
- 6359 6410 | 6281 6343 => 1.00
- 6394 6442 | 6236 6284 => 1.11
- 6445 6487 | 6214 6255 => 1.17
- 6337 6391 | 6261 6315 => 1.05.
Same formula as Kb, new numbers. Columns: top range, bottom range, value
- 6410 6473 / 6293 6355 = 1.02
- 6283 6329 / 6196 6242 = 1.07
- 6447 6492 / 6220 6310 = 1.13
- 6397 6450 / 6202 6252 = 1.12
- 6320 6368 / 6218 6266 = 1.14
